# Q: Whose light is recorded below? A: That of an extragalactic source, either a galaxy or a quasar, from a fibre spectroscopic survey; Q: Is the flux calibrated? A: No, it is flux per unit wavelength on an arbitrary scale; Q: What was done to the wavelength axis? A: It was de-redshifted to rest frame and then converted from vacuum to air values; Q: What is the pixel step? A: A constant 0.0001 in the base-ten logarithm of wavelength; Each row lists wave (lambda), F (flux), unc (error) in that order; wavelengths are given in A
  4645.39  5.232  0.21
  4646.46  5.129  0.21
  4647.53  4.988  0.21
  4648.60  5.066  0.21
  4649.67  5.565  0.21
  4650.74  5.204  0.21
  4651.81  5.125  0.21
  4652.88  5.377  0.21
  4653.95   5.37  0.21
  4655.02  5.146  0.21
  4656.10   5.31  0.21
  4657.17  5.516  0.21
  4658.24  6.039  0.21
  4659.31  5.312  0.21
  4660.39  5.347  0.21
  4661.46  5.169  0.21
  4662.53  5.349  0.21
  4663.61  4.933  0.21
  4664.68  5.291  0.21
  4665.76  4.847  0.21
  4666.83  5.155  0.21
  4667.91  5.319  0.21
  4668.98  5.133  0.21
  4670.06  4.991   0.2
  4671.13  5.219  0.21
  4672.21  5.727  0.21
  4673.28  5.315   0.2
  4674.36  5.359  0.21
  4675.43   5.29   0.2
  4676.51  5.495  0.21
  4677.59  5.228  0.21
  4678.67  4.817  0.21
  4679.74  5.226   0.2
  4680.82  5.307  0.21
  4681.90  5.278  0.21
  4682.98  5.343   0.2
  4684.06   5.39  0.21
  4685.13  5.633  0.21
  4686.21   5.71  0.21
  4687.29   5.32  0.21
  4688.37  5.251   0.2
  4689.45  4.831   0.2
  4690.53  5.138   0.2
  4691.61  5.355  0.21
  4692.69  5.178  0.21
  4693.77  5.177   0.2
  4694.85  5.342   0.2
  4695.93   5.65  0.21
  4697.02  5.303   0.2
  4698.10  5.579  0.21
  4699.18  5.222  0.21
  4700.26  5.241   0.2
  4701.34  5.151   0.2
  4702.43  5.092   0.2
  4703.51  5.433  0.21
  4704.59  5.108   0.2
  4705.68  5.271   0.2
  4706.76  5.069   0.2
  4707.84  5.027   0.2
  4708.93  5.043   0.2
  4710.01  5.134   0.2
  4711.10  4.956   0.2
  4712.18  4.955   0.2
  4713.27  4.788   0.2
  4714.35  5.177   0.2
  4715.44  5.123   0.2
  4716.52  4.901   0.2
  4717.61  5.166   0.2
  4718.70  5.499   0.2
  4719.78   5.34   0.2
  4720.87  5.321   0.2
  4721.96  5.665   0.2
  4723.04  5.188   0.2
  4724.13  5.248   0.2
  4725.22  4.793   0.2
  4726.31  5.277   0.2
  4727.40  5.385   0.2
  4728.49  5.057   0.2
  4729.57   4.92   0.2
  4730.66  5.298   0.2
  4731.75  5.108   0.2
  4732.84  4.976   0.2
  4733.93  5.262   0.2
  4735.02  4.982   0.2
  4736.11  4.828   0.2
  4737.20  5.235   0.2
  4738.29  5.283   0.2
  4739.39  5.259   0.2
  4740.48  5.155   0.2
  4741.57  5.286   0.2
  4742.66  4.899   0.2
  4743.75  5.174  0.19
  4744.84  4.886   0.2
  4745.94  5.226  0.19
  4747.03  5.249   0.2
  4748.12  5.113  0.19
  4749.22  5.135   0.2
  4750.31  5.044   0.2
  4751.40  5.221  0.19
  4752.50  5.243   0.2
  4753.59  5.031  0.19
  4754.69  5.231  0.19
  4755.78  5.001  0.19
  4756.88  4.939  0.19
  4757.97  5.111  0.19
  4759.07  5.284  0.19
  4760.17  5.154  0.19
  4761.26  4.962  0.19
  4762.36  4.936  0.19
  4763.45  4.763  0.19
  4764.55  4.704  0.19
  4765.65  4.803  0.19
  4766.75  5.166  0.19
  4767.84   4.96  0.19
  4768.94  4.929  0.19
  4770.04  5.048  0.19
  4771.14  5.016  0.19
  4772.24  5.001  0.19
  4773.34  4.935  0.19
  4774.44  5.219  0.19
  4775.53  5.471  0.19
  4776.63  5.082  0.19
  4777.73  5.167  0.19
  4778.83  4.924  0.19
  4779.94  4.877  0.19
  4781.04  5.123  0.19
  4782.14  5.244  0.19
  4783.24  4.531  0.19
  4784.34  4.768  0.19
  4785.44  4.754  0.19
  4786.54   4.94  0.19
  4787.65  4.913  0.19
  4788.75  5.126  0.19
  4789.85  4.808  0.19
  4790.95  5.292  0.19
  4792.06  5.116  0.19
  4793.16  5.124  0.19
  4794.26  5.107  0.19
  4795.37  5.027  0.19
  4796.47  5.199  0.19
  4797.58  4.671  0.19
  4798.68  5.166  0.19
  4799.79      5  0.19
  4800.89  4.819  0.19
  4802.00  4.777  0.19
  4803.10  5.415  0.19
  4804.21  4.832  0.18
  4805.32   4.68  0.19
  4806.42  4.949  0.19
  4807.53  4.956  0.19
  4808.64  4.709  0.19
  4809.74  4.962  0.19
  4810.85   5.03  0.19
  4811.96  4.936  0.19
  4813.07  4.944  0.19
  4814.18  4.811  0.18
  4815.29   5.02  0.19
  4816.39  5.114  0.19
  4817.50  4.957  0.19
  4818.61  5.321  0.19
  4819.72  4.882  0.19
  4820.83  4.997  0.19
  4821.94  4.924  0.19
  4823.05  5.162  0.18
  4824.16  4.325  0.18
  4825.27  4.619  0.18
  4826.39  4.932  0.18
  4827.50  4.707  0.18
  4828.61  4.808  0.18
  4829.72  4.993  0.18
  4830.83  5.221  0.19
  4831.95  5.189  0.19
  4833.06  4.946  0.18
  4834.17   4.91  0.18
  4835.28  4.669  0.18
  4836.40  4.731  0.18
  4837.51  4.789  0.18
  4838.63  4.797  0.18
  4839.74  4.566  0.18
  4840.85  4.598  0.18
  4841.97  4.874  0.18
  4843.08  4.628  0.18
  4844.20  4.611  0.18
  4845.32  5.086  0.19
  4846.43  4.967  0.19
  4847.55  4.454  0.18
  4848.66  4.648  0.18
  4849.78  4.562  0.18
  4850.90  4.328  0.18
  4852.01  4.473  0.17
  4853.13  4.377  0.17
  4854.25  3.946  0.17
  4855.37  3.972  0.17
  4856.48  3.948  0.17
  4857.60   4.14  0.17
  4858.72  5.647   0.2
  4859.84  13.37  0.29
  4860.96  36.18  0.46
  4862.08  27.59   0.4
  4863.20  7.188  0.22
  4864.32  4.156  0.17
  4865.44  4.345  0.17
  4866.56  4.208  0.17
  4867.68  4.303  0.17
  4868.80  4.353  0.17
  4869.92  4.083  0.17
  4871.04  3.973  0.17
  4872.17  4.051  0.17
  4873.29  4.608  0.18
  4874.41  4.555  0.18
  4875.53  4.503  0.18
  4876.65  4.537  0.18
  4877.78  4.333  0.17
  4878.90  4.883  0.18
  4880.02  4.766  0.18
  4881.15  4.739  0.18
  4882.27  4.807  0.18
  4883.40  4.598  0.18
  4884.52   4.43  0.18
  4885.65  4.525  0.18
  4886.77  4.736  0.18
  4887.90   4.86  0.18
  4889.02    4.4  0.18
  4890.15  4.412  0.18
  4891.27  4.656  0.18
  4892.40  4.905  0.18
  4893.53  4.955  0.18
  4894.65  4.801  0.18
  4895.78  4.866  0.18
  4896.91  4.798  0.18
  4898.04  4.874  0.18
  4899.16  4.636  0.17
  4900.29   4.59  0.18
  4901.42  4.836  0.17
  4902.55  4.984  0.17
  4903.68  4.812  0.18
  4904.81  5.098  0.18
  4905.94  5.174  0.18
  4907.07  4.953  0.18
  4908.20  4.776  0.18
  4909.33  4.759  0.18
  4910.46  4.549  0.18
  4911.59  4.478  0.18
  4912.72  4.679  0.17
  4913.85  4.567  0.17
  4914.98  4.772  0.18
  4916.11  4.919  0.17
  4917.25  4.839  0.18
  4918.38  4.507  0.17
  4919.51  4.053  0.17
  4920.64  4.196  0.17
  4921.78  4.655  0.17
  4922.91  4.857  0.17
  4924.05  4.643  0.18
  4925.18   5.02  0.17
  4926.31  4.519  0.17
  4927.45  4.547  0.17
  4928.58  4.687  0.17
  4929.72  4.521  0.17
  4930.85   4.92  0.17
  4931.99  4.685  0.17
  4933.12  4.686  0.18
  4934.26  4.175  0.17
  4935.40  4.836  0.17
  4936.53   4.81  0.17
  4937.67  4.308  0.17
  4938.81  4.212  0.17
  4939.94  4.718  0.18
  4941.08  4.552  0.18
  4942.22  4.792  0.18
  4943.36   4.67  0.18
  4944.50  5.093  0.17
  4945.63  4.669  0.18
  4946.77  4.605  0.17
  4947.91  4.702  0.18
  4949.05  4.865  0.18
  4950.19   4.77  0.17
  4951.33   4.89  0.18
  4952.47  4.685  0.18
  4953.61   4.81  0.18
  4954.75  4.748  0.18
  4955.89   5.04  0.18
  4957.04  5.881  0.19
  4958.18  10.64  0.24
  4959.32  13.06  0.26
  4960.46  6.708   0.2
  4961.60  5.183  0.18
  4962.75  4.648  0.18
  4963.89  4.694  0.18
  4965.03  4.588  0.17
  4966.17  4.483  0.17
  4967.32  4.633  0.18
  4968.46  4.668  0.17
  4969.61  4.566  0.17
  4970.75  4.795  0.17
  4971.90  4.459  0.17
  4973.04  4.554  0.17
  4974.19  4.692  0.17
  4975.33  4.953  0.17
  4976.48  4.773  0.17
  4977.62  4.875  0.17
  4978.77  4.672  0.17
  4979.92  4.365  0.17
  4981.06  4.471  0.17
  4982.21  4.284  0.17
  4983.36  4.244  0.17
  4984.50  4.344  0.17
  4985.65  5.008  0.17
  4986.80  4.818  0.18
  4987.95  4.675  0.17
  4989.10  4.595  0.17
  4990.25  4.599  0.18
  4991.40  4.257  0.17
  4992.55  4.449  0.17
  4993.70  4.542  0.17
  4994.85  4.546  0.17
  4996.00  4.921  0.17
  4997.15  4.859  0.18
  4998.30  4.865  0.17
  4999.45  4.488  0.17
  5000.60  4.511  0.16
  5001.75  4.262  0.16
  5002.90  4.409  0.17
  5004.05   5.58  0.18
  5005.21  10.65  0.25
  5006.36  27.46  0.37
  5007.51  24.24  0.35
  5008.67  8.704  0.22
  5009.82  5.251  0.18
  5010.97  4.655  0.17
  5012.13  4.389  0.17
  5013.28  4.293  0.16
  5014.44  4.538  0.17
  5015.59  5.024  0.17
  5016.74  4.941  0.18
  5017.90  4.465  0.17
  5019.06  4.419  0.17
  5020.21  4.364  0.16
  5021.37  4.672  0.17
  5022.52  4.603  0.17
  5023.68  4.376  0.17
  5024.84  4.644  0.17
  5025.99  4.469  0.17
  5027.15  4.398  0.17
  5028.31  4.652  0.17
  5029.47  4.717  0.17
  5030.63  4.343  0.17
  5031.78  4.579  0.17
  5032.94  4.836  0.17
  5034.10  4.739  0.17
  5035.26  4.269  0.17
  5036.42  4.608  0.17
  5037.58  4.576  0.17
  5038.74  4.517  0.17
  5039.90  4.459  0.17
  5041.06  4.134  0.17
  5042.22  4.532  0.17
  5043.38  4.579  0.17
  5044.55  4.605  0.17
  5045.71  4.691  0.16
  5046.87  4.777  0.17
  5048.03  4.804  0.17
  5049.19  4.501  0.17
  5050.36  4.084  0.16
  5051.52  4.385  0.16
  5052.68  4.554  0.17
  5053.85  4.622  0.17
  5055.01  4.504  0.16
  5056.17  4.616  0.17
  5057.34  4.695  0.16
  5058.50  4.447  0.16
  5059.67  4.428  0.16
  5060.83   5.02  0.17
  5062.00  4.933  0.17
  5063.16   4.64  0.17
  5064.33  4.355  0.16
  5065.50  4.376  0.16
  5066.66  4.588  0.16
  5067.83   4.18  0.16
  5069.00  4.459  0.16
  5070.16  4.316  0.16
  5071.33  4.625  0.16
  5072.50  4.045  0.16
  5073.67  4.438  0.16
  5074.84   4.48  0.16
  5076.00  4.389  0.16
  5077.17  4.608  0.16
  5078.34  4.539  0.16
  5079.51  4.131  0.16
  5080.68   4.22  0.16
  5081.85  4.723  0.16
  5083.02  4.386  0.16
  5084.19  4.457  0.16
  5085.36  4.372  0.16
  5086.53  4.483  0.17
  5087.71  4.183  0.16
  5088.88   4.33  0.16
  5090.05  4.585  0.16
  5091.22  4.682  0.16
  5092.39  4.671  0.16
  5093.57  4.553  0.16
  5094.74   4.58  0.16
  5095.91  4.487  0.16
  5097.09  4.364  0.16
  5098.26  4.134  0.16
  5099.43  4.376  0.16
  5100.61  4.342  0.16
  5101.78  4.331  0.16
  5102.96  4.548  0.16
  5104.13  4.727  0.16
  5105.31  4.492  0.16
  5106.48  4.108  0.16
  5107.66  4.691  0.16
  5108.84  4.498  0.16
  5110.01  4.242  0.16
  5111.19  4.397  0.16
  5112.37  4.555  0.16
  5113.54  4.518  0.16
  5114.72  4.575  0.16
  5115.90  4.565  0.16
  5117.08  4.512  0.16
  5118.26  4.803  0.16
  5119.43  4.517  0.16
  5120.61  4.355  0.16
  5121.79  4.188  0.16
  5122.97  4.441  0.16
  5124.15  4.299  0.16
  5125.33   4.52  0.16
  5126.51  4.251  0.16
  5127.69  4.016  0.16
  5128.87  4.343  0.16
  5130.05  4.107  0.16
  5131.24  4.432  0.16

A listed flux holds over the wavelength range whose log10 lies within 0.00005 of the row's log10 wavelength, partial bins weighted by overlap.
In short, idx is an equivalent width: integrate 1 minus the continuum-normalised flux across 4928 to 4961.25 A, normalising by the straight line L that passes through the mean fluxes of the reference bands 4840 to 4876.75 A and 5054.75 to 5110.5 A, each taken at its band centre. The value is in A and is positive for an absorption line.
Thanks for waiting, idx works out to 2.24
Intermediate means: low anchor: 6.47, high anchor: 4.47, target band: 5.3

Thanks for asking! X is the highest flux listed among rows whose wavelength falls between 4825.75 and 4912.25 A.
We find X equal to 36.18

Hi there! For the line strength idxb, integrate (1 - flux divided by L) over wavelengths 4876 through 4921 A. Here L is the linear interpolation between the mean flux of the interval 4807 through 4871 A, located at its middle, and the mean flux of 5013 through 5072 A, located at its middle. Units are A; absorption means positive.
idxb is 6.3 A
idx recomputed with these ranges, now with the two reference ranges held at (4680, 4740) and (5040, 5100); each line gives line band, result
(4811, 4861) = -3.8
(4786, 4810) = 0.2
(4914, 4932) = 0.5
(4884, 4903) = 0.5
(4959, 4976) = -2.1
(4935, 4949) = 0.2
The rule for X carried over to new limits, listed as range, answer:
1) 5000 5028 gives 27.46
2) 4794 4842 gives 5.415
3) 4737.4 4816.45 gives 5.471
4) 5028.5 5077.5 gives 5.02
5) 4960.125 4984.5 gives 6.708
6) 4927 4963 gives 13.06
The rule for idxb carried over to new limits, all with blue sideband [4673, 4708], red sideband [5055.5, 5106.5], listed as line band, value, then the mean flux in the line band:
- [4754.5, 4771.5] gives 0.44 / 5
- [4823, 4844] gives 0.76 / 4.8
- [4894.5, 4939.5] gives 1.13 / 4.69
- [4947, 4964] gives -4.44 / 5.96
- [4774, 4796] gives 0.23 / 5.03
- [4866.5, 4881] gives 1.44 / 4.41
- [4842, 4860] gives 0.23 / 4.88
